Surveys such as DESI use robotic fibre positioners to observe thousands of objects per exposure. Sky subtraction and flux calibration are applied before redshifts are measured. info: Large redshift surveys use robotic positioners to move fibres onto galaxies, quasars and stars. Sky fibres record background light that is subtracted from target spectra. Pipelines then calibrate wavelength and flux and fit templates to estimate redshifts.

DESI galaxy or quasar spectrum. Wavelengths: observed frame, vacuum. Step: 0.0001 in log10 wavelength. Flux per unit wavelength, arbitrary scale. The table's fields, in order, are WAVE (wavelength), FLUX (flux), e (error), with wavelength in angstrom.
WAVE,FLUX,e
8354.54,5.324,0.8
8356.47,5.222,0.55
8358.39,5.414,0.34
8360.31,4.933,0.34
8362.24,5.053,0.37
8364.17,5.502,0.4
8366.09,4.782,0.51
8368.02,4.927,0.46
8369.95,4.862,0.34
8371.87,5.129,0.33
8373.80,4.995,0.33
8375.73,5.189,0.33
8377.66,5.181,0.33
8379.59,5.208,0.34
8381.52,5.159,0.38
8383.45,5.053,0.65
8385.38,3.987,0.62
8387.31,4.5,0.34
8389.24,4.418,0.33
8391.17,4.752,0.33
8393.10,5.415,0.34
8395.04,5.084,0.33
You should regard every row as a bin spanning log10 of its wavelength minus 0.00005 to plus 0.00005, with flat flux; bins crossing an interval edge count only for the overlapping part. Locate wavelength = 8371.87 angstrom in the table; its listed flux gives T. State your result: 5.129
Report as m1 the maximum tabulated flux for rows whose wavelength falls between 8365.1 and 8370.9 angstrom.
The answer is 4.927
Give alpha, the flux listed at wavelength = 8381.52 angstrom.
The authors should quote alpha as 5.159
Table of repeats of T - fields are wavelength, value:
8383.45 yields 5.053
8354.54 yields 5.324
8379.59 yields 5.208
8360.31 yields 4.933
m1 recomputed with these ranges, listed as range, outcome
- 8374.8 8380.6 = 5.208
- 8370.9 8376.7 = 5.189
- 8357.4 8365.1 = 5.502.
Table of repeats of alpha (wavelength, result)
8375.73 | 5.189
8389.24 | 4.418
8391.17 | 4.752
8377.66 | 5.181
